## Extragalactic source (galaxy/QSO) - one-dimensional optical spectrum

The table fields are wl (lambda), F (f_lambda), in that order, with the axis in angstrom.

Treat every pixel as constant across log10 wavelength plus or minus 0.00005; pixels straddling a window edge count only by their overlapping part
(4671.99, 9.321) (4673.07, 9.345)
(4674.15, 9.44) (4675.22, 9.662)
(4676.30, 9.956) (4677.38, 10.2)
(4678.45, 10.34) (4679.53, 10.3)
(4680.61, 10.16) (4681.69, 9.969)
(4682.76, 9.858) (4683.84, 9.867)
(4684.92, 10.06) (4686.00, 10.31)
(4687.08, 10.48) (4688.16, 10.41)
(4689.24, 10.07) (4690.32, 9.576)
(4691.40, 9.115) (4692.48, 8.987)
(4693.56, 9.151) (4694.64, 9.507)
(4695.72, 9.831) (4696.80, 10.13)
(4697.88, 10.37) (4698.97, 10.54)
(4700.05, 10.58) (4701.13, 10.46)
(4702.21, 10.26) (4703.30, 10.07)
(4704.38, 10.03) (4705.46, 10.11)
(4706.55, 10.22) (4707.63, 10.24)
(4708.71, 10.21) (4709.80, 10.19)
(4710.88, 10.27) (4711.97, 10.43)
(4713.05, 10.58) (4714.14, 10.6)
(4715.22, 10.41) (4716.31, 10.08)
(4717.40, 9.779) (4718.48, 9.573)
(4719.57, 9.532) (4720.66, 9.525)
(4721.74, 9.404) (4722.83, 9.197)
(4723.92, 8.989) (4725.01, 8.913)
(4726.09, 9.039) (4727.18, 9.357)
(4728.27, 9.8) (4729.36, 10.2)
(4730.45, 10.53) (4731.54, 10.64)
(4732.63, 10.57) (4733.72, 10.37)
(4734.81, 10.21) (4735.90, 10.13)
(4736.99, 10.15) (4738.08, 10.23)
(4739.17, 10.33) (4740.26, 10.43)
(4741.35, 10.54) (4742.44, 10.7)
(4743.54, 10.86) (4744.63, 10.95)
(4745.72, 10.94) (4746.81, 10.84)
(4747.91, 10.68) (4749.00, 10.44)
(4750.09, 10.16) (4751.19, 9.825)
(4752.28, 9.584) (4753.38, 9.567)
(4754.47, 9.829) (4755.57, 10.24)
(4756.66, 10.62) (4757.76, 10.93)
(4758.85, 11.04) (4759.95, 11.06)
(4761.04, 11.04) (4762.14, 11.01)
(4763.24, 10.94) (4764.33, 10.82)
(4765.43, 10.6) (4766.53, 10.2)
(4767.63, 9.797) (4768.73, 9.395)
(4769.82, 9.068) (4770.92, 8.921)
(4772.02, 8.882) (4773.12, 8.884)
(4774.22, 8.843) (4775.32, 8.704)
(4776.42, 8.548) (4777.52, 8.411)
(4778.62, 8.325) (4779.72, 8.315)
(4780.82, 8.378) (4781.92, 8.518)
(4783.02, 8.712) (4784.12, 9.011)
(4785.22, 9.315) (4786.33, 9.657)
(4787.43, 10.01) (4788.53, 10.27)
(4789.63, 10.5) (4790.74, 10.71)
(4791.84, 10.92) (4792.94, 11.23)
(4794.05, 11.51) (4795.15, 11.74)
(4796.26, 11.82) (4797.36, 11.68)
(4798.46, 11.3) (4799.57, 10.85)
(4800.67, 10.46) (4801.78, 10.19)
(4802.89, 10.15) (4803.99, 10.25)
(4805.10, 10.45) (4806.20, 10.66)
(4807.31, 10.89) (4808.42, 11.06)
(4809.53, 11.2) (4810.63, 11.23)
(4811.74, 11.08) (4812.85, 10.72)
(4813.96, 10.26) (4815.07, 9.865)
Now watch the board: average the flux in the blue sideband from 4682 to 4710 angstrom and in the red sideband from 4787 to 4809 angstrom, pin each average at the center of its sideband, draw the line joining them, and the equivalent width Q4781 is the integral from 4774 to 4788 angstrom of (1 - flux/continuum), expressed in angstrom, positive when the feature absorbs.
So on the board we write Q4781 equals 2.45 angstrom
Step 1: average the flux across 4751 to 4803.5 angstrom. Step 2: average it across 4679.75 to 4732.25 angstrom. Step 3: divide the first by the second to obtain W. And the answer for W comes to 1.01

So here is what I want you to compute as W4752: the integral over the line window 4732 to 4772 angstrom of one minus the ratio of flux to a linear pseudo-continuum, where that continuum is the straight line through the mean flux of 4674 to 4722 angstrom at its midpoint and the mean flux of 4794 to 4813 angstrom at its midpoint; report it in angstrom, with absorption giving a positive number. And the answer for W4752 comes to 0.6 angstrom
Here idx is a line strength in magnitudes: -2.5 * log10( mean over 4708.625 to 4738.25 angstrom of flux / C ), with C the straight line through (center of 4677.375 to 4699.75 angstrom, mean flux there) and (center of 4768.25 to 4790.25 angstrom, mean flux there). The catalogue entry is -0.04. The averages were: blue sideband 9.97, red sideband 9.04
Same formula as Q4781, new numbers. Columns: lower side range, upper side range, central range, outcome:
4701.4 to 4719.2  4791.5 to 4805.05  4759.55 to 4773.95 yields 0.9 angstrom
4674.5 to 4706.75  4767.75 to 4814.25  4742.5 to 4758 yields -0.6 angstrom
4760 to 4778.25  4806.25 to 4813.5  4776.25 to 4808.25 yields 0.9 angstrom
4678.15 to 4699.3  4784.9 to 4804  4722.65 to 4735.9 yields 0.5 angstrom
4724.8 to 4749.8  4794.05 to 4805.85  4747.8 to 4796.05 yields 3.4 angstrom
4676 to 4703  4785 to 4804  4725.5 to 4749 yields 0.0 angstrom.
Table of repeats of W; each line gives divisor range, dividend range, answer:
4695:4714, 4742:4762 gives 1.03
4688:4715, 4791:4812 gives 1.09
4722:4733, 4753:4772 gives 1.06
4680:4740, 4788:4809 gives 1.09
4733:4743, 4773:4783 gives 0.83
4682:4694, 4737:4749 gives 1.08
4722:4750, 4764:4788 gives 0.90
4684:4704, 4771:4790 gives 0.90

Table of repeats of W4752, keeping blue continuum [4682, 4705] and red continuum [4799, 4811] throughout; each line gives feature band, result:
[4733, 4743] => -0.1 angstrom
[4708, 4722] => 0.1 angstrom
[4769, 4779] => 1.6 angstrom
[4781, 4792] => 0.9 angstrom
